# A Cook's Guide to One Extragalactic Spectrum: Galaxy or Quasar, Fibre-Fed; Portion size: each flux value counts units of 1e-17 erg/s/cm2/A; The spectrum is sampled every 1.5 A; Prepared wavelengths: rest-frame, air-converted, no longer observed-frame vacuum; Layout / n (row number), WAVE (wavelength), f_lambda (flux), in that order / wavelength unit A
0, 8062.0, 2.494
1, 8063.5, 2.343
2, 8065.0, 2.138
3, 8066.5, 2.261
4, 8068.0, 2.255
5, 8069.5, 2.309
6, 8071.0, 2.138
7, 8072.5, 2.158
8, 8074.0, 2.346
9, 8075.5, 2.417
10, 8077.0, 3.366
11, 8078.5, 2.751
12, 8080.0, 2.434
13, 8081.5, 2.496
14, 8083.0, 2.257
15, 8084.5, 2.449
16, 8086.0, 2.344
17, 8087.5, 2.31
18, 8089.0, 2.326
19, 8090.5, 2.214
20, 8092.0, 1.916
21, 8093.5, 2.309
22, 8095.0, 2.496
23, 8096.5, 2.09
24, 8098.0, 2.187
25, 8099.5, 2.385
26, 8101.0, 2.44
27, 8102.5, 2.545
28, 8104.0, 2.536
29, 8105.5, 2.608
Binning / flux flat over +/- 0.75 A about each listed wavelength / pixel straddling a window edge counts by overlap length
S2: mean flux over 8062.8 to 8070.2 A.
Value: 2.26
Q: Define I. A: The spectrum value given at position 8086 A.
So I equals 2.344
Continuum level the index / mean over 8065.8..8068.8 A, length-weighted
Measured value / 2.26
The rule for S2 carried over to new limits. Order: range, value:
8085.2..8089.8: 2.33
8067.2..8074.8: 2.24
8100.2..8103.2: 2.49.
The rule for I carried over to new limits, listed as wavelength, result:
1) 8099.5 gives 2.385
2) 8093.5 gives 2.309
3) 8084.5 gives 2.449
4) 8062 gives 2.494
